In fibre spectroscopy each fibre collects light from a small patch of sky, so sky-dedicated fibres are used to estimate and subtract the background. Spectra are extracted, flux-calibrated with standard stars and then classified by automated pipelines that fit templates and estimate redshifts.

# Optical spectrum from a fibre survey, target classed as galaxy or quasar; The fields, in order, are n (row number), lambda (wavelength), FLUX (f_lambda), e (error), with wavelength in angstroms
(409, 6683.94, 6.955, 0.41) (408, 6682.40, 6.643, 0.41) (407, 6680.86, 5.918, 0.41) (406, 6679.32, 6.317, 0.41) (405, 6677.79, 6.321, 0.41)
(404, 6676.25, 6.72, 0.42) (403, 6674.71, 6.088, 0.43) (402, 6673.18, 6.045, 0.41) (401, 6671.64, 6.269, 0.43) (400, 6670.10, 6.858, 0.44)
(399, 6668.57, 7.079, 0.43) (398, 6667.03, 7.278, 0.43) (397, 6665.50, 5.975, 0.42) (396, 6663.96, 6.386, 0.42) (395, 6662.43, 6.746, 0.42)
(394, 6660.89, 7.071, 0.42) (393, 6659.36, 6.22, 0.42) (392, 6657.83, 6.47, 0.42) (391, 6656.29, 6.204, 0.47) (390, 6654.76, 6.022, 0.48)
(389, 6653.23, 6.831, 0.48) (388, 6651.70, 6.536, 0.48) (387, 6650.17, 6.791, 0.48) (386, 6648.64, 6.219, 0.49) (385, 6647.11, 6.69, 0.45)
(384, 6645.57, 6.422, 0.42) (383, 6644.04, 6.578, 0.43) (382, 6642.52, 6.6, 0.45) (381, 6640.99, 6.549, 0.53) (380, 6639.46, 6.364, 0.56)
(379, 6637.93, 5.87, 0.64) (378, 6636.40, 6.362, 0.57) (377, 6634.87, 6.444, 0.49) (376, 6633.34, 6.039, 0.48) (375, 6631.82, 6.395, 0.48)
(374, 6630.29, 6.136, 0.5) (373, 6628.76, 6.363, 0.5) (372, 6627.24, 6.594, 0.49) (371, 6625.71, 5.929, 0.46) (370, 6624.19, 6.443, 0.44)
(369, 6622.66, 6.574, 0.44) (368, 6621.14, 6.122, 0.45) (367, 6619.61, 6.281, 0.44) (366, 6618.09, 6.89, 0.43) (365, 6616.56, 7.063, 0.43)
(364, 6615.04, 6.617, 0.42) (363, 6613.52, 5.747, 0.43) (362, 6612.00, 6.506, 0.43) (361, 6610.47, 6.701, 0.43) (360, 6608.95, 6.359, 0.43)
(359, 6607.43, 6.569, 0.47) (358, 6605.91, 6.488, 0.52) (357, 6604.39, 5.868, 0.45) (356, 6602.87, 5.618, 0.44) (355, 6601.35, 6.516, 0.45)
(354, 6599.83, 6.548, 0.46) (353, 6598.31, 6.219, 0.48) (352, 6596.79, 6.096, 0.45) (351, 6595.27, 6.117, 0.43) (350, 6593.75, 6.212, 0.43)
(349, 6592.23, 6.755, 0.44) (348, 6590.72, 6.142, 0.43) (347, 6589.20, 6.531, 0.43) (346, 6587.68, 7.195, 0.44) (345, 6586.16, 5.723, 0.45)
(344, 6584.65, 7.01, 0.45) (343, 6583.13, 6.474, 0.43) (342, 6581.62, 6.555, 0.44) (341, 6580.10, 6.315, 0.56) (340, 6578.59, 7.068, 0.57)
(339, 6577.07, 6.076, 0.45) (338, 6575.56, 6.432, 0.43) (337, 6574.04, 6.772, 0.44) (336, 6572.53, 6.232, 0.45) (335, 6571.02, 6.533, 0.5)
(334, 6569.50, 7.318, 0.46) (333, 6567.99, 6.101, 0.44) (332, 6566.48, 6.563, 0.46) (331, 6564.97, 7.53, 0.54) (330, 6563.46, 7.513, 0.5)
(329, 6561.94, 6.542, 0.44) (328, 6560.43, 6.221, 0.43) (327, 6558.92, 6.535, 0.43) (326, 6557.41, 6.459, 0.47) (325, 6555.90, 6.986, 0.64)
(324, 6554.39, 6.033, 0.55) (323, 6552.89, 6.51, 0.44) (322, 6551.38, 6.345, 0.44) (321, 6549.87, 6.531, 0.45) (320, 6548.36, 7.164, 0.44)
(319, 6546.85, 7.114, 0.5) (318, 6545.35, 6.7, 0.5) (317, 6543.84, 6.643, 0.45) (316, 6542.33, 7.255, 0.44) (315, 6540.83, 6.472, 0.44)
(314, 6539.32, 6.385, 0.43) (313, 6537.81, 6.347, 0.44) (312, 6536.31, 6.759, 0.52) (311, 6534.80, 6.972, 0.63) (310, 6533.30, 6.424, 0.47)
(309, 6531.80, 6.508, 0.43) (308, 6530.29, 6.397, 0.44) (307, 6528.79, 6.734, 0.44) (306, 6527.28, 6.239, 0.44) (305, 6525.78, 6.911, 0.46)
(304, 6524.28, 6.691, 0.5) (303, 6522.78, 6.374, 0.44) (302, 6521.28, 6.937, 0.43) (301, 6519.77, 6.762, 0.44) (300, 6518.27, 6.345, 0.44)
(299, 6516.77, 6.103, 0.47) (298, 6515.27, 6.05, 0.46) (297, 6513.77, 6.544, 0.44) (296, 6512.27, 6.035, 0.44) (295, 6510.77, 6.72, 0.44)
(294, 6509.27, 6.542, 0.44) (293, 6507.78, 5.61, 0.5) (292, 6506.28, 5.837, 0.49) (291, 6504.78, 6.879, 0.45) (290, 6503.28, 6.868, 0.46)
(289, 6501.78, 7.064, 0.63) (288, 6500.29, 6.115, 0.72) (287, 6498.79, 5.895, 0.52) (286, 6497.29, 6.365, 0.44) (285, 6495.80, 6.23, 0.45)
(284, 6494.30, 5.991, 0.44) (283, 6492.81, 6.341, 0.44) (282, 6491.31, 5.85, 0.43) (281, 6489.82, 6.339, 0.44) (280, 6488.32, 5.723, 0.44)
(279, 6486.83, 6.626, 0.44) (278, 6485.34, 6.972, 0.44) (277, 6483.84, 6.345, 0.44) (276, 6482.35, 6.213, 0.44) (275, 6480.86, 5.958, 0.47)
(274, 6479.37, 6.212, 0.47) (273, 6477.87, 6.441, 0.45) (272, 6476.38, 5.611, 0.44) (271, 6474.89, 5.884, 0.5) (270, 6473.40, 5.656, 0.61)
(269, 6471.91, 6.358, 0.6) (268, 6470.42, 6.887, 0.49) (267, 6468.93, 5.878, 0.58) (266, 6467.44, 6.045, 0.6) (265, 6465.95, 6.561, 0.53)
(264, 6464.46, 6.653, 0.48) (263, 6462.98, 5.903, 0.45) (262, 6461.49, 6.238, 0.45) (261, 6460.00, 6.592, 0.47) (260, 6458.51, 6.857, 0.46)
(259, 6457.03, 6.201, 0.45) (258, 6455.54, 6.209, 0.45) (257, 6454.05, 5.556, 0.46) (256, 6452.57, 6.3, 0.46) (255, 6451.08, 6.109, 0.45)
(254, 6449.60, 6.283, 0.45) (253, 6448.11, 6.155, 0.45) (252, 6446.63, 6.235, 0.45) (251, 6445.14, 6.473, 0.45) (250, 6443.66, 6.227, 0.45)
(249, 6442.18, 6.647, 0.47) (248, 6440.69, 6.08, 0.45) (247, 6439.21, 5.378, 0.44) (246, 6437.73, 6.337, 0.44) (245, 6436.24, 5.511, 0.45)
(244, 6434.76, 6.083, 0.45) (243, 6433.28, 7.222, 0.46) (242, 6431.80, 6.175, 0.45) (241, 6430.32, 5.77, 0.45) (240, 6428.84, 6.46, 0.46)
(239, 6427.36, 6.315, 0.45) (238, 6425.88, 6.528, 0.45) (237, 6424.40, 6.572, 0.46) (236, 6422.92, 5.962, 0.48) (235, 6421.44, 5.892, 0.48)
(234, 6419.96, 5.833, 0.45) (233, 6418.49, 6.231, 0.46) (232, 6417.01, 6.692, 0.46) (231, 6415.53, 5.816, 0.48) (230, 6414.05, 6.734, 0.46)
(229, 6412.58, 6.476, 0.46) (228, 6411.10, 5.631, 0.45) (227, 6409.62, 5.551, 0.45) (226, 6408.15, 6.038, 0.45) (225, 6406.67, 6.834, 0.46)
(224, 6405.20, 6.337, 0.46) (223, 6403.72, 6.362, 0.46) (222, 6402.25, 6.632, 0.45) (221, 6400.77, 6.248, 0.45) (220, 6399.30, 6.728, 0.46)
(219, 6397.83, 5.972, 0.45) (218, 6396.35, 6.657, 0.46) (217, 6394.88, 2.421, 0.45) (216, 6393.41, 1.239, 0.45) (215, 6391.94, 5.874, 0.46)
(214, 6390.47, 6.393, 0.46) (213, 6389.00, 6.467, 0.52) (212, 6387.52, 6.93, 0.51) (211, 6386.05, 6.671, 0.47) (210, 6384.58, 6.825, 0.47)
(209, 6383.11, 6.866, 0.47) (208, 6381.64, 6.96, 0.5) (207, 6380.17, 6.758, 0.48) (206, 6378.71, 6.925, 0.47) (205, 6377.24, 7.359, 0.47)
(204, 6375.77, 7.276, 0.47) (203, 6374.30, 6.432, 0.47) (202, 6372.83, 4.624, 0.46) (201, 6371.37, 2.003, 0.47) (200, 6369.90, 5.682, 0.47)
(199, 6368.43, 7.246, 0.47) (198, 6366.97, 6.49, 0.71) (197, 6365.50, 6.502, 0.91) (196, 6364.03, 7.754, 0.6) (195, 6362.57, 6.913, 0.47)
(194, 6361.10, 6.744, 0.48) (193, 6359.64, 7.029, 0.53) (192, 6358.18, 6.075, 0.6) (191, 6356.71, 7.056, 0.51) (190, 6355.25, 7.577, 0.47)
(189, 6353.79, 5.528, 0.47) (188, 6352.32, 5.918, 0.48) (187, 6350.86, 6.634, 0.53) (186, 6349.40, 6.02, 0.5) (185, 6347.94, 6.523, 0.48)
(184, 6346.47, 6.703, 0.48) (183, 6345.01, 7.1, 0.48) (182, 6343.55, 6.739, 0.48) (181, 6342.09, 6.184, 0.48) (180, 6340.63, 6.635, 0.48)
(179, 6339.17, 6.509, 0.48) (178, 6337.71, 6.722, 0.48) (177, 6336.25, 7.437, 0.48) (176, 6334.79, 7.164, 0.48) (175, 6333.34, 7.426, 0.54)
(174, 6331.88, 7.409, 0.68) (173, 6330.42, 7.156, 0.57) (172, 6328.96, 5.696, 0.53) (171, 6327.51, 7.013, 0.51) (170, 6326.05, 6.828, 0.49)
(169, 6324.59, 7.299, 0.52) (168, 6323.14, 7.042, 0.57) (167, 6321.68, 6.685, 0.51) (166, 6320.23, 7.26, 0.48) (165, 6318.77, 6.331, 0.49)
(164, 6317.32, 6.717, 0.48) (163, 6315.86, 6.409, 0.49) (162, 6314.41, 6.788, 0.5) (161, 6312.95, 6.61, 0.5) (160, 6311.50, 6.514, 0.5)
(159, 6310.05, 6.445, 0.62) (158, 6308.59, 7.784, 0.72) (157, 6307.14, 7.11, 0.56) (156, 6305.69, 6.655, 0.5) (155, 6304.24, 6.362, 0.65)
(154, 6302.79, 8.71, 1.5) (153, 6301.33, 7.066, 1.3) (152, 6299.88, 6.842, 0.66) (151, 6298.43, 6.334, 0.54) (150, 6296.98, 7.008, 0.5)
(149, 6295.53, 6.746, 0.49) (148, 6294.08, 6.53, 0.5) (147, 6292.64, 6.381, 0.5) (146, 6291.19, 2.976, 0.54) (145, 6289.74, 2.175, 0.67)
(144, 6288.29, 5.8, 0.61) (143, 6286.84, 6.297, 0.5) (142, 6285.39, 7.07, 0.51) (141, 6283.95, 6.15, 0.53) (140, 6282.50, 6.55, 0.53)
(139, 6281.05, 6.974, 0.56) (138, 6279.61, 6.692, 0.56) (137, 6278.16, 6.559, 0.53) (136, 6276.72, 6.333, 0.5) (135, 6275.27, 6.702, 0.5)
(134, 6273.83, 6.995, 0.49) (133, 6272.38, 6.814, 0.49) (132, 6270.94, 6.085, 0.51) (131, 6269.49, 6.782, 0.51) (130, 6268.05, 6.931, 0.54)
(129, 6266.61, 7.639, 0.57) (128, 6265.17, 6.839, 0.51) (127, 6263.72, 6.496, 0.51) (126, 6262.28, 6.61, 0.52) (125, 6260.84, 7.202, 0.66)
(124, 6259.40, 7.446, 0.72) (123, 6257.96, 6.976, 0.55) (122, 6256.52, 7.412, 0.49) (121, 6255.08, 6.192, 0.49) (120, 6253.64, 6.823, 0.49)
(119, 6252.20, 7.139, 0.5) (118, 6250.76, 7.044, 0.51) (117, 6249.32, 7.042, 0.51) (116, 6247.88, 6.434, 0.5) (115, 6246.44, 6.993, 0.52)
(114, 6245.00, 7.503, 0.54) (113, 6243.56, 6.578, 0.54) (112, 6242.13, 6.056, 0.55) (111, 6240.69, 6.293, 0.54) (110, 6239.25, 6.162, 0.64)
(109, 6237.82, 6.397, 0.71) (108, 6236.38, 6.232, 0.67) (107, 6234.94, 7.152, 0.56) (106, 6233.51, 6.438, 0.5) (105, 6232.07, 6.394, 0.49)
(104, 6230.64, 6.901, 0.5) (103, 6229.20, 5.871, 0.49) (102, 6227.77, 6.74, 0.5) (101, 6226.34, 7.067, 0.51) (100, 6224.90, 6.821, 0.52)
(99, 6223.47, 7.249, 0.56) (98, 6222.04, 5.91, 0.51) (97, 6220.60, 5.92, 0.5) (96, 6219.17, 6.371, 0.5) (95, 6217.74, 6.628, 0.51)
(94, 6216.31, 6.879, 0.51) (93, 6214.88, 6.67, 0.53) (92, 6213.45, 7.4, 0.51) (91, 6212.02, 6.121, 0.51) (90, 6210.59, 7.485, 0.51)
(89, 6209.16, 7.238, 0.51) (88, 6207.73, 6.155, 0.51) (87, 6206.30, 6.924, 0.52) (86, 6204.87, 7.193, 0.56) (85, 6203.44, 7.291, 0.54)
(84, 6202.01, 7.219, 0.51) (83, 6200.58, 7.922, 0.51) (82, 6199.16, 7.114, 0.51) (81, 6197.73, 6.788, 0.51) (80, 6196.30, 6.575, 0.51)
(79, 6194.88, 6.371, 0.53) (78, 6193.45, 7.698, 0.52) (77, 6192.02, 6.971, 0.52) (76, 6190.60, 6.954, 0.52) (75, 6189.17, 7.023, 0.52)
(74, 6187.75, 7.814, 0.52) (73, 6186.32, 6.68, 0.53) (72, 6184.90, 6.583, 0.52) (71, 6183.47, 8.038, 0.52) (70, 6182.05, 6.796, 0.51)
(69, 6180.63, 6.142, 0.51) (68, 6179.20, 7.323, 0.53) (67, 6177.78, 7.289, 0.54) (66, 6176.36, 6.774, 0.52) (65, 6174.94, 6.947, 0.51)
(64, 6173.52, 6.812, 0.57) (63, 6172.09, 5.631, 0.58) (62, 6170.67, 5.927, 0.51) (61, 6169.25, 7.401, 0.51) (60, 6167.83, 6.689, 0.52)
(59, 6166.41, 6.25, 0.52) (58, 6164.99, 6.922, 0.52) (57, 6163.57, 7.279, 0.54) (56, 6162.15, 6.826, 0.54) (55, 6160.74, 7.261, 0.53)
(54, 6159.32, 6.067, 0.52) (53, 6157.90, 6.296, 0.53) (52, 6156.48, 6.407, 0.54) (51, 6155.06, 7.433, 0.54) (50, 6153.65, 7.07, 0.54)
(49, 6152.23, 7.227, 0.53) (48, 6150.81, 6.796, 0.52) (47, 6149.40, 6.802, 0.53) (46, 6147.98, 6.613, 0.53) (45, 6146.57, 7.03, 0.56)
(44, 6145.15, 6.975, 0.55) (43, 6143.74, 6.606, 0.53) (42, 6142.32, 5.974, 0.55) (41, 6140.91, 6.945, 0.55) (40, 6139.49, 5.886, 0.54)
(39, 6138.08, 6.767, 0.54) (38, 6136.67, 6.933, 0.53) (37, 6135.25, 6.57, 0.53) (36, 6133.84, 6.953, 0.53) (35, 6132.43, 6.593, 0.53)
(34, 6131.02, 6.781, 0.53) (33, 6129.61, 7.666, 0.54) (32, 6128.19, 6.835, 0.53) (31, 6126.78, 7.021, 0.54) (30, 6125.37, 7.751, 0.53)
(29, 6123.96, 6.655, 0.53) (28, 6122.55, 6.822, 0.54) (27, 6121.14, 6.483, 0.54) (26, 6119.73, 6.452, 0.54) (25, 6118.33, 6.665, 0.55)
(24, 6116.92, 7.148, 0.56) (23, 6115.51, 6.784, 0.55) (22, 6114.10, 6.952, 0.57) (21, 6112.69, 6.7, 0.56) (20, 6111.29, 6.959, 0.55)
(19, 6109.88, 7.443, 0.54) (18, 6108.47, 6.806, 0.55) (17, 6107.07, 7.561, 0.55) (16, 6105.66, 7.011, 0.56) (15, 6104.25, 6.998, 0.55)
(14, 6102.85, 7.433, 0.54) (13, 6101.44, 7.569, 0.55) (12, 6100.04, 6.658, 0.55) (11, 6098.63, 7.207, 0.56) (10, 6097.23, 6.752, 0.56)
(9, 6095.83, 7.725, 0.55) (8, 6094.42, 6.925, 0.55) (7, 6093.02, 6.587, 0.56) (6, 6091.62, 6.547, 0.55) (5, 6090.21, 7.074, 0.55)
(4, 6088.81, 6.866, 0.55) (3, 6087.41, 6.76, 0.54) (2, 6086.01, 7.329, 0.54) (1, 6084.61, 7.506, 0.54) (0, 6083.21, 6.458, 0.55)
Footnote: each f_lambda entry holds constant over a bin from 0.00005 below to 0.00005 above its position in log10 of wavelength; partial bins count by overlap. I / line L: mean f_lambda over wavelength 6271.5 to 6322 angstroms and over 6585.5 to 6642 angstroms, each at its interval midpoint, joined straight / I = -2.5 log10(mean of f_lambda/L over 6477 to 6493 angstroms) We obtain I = 0.02 mag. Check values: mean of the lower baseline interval 6.49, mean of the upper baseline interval 6.35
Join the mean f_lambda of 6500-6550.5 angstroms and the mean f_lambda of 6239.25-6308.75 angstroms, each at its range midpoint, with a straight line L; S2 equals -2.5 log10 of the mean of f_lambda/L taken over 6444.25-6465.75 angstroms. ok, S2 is 0.051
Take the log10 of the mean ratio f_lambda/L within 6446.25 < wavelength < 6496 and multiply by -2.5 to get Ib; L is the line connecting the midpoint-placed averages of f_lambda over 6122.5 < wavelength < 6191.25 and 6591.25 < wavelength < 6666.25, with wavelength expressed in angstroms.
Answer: 0.054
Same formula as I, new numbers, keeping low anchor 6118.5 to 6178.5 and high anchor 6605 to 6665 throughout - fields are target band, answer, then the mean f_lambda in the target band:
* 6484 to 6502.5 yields 0.04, 6.29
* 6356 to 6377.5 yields 0.05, 6.32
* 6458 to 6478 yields 0.05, 6.24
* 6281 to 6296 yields 0.17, 5.72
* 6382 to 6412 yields 0.11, 5.95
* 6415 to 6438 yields 0.06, 6.21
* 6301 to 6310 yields -0.09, 7.22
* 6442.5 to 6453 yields 0.05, 6.27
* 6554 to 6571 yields -0.04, 6.71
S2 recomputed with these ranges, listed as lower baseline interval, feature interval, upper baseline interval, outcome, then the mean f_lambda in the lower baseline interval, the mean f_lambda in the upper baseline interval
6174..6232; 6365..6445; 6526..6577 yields 0.11 mag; 6.89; 6.64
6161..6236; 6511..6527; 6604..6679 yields 0.01 mag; 6.84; 6.45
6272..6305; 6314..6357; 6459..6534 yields -0.07 mag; 6.35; 6.33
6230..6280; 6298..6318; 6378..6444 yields -0.06 mag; 6.75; 6.14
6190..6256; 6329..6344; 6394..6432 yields -0.09 mag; 6.77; 6.09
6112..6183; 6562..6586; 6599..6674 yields -0.03 mag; 6.78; 6.43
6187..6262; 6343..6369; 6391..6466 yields -0.06 mag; 6.83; 6.07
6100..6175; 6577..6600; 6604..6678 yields 0.01 mag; 6.83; 6.45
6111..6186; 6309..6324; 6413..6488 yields -0.04 mag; 6.8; 6.24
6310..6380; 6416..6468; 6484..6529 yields 0.04 mag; 6.61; 6.38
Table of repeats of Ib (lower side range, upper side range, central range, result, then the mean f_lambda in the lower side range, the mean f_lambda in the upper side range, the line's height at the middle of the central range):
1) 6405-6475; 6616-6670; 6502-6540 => -0.03 mag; 6.22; 6.48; 6.32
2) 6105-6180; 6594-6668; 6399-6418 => 0.05 mag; 6.82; 6.41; 6.6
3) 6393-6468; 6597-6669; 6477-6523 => -0.02 mag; 6.1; 6.43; 6.21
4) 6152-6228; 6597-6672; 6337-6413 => 0.07 mag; 6.86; 6.44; 6.68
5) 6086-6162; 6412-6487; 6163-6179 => 0.01 mag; 6.89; 6.24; 6.79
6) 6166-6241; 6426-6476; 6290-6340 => -0.03 mag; 6.79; 6.22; 6.53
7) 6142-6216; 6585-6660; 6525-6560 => -0.03 mag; 6.89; 6.38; 6.47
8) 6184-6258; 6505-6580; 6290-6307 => 0.05 mag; 6.8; 6.57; 6.75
